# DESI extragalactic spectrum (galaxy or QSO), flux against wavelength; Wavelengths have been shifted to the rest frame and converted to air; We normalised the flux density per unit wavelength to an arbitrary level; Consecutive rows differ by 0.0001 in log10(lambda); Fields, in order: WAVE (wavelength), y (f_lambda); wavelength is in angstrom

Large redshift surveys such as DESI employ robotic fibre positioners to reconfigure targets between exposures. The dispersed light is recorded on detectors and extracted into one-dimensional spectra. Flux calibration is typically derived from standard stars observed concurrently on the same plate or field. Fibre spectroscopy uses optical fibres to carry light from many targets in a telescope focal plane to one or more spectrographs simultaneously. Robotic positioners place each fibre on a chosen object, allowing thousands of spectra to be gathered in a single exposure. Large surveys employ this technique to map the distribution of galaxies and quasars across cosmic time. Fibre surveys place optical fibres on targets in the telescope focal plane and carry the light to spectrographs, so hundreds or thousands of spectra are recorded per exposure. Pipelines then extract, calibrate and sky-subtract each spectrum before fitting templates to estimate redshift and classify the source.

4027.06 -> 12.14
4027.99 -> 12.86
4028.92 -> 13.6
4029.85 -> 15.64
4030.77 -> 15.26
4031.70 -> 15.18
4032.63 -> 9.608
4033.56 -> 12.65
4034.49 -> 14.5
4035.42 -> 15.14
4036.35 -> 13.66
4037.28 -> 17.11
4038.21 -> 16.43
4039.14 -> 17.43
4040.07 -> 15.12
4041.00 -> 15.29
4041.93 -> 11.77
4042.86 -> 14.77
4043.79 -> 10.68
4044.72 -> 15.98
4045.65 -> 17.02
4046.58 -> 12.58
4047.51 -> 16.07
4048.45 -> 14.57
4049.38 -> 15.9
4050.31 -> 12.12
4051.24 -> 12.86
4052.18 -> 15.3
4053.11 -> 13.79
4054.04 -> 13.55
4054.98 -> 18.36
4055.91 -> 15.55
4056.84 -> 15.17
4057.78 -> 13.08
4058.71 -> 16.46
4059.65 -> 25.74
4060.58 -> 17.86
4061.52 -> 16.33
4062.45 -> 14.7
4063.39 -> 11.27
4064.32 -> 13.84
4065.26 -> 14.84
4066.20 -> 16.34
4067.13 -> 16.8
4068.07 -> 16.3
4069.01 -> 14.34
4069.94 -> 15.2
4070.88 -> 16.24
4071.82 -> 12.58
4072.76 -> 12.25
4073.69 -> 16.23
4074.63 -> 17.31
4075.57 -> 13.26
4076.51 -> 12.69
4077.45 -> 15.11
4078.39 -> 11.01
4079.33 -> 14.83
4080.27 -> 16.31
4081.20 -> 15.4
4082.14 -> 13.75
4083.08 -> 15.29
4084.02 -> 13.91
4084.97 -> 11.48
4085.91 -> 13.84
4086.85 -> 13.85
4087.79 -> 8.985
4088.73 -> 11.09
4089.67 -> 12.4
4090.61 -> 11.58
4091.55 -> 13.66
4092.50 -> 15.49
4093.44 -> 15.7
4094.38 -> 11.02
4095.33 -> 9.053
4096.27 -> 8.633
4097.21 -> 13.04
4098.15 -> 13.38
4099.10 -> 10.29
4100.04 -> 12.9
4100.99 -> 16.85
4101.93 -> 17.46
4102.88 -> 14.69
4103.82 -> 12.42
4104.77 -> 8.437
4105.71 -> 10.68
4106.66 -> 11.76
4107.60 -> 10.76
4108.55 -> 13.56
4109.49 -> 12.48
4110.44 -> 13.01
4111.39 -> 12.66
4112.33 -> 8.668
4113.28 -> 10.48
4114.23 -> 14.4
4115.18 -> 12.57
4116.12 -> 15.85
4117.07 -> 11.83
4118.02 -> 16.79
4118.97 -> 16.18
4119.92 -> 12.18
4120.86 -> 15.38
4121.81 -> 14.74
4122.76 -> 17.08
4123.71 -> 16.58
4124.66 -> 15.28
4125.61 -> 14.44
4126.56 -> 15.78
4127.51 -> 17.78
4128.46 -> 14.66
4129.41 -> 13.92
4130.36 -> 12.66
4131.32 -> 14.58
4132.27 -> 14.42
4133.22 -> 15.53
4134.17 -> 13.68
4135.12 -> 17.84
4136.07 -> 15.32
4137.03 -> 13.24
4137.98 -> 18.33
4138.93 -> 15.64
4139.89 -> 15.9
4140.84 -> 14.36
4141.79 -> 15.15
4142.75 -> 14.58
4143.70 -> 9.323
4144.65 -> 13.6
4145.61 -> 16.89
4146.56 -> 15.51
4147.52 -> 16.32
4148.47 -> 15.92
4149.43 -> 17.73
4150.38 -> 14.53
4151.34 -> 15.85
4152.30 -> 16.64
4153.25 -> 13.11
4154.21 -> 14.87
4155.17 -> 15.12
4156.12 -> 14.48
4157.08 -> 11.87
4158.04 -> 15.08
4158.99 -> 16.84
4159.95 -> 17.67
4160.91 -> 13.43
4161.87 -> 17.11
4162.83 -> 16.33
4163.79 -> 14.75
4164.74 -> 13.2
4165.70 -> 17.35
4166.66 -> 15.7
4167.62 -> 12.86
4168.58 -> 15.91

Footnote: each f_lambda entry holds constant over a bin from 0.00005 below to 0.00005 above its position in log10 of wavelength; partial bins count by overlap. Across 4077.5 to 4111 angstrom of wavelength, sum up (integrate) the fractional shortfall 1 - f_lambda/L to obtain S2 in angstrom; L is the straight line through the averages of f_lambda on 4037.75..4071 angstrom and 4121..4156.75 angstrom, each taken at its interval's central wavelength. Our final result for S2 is 5.2 angstrom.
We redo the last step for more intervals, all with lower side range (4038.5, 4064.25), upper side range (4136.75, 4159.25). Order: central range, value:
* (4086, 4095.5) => 1.67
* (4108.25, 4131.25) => 1.43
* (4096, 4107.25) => 1.86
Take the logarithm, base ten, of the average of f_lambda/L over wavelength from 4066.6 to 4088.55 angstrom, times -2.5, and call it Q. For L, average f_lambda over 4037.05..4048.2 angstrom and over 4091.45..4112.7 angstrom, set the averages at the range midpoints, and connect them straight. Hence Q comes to -0.053 mag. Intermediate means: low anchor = 15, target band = 14.2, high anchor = 12.5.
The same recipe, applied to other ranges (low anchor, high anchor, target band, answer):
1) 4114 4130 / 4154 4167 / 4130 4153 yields 0.00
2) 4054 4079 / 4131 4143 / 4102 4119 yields 0.21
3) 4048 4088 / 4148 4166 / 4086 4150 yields 0.10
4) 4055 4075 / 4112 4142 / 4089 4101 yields 0.22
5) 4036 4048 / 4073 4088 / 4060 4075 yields -0.07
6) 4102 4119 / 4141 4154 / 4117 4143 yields -0.10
